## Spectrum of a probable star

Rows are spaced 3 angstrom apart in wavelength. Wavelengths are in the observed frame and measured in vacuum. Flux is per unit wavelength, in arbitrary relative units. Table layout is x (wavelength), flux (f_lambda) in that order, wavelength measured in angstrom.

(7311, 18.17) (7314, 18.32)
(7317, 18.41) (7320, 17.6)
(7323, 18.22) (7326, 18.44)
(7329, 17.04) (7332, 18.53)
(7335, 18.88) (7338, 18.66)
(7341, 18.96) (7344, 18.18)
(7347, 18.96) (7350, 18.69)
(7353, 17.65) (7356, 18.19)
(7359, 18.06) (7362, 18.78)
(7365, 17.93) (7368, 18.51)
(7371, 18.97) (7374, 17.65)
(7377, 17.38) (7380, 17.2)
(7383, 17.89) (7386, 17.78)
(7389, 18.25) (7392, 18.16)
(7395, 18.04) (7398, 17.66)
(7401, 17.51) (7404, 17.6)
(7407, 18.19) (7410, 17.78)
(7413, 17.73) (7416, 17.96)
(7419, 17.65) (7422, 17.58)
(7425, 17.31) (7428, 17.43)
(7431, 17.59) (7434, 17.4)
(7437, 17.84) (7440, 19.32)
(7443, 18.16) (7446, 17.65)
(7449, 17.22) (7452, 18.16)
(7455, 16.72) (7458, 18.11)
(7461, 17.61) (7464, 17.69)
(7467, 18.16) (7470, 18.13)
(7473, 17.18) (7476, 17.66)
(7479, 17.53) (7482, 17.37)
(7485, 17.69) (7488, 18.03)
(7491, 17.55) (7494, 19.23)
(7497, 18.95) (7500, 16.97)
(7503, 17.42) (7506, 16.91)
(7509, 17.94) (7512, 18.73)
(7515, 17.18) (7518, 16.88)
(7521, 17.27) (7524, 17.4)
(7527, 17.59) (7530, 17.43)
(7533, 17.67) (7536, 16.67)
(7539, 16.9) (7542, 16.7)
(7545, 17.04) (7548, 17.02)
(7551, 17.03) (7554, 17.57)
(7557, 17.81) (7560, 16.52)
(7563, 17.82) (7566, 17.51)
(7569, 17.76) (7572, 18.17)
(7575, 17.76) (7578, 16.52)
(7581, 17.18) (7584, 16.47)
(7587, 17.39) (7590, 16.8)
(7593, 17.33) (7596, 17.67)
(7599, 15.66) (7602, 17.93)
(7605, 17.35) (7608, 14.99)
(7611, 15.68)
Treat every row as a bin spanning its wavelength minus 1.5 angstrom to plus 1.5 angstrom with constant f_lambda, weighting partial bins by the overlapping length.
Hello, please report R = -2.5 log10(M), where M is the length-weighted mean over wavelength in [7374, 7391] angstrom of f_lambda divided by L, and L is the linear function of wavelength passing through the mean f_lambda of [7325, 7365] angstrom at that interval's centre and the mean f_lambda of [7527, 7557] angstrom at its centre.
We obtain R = 0.03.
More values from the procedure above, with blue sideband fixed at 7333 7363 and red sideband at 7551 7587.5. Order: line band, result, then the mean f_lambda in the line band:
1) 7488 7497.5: -0.042 mag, 18.5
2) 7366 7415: 0.023 mag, 17.9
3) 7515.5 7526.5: 0.024 mag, 17.2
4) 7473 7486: 0.019 mag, 17.5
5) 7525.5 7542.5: 0.022 mag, 17.2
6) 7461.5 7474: 0.005 mag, 17.8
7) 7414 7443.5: 0.016 mag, 17.8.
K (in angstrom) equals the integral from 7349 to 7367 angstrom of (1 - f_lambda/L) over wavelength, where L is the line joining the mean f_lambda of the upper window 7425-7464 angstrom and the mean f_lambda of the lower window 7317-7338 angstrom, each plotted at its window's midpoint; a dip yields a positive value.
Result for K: -0.1 angstrom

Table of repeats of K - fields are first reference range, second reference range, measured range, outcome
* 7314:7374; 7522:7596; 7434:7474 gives -0.1 angstrom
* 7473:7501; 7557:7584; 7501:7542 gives 0.7 angstrom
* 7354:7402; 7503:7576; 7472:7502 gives -0.4 angstrom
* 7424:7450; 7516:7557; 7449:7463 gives 0.1 angstrom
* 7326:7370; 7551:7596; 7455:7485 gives 0.2 angstrom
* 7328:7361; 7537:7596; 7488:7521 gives -0.4 angstrom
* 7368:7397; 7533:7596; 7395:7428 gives 0.2 angstrom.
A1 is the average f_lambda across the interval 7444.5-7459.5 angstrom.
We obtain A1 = 17.6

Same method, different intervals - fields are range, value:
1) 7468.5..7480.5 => 17.6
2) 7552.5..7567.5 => 17.4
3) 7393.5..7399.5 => 17.8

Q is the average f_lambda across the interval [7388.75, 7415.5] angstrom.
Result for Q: 17.9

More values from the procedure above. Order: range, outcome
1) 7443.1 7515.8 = 17.8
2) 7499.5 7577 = 17.4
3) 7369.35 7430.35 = 17.8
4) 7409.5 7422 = 17.8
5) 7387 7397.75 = 18.1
